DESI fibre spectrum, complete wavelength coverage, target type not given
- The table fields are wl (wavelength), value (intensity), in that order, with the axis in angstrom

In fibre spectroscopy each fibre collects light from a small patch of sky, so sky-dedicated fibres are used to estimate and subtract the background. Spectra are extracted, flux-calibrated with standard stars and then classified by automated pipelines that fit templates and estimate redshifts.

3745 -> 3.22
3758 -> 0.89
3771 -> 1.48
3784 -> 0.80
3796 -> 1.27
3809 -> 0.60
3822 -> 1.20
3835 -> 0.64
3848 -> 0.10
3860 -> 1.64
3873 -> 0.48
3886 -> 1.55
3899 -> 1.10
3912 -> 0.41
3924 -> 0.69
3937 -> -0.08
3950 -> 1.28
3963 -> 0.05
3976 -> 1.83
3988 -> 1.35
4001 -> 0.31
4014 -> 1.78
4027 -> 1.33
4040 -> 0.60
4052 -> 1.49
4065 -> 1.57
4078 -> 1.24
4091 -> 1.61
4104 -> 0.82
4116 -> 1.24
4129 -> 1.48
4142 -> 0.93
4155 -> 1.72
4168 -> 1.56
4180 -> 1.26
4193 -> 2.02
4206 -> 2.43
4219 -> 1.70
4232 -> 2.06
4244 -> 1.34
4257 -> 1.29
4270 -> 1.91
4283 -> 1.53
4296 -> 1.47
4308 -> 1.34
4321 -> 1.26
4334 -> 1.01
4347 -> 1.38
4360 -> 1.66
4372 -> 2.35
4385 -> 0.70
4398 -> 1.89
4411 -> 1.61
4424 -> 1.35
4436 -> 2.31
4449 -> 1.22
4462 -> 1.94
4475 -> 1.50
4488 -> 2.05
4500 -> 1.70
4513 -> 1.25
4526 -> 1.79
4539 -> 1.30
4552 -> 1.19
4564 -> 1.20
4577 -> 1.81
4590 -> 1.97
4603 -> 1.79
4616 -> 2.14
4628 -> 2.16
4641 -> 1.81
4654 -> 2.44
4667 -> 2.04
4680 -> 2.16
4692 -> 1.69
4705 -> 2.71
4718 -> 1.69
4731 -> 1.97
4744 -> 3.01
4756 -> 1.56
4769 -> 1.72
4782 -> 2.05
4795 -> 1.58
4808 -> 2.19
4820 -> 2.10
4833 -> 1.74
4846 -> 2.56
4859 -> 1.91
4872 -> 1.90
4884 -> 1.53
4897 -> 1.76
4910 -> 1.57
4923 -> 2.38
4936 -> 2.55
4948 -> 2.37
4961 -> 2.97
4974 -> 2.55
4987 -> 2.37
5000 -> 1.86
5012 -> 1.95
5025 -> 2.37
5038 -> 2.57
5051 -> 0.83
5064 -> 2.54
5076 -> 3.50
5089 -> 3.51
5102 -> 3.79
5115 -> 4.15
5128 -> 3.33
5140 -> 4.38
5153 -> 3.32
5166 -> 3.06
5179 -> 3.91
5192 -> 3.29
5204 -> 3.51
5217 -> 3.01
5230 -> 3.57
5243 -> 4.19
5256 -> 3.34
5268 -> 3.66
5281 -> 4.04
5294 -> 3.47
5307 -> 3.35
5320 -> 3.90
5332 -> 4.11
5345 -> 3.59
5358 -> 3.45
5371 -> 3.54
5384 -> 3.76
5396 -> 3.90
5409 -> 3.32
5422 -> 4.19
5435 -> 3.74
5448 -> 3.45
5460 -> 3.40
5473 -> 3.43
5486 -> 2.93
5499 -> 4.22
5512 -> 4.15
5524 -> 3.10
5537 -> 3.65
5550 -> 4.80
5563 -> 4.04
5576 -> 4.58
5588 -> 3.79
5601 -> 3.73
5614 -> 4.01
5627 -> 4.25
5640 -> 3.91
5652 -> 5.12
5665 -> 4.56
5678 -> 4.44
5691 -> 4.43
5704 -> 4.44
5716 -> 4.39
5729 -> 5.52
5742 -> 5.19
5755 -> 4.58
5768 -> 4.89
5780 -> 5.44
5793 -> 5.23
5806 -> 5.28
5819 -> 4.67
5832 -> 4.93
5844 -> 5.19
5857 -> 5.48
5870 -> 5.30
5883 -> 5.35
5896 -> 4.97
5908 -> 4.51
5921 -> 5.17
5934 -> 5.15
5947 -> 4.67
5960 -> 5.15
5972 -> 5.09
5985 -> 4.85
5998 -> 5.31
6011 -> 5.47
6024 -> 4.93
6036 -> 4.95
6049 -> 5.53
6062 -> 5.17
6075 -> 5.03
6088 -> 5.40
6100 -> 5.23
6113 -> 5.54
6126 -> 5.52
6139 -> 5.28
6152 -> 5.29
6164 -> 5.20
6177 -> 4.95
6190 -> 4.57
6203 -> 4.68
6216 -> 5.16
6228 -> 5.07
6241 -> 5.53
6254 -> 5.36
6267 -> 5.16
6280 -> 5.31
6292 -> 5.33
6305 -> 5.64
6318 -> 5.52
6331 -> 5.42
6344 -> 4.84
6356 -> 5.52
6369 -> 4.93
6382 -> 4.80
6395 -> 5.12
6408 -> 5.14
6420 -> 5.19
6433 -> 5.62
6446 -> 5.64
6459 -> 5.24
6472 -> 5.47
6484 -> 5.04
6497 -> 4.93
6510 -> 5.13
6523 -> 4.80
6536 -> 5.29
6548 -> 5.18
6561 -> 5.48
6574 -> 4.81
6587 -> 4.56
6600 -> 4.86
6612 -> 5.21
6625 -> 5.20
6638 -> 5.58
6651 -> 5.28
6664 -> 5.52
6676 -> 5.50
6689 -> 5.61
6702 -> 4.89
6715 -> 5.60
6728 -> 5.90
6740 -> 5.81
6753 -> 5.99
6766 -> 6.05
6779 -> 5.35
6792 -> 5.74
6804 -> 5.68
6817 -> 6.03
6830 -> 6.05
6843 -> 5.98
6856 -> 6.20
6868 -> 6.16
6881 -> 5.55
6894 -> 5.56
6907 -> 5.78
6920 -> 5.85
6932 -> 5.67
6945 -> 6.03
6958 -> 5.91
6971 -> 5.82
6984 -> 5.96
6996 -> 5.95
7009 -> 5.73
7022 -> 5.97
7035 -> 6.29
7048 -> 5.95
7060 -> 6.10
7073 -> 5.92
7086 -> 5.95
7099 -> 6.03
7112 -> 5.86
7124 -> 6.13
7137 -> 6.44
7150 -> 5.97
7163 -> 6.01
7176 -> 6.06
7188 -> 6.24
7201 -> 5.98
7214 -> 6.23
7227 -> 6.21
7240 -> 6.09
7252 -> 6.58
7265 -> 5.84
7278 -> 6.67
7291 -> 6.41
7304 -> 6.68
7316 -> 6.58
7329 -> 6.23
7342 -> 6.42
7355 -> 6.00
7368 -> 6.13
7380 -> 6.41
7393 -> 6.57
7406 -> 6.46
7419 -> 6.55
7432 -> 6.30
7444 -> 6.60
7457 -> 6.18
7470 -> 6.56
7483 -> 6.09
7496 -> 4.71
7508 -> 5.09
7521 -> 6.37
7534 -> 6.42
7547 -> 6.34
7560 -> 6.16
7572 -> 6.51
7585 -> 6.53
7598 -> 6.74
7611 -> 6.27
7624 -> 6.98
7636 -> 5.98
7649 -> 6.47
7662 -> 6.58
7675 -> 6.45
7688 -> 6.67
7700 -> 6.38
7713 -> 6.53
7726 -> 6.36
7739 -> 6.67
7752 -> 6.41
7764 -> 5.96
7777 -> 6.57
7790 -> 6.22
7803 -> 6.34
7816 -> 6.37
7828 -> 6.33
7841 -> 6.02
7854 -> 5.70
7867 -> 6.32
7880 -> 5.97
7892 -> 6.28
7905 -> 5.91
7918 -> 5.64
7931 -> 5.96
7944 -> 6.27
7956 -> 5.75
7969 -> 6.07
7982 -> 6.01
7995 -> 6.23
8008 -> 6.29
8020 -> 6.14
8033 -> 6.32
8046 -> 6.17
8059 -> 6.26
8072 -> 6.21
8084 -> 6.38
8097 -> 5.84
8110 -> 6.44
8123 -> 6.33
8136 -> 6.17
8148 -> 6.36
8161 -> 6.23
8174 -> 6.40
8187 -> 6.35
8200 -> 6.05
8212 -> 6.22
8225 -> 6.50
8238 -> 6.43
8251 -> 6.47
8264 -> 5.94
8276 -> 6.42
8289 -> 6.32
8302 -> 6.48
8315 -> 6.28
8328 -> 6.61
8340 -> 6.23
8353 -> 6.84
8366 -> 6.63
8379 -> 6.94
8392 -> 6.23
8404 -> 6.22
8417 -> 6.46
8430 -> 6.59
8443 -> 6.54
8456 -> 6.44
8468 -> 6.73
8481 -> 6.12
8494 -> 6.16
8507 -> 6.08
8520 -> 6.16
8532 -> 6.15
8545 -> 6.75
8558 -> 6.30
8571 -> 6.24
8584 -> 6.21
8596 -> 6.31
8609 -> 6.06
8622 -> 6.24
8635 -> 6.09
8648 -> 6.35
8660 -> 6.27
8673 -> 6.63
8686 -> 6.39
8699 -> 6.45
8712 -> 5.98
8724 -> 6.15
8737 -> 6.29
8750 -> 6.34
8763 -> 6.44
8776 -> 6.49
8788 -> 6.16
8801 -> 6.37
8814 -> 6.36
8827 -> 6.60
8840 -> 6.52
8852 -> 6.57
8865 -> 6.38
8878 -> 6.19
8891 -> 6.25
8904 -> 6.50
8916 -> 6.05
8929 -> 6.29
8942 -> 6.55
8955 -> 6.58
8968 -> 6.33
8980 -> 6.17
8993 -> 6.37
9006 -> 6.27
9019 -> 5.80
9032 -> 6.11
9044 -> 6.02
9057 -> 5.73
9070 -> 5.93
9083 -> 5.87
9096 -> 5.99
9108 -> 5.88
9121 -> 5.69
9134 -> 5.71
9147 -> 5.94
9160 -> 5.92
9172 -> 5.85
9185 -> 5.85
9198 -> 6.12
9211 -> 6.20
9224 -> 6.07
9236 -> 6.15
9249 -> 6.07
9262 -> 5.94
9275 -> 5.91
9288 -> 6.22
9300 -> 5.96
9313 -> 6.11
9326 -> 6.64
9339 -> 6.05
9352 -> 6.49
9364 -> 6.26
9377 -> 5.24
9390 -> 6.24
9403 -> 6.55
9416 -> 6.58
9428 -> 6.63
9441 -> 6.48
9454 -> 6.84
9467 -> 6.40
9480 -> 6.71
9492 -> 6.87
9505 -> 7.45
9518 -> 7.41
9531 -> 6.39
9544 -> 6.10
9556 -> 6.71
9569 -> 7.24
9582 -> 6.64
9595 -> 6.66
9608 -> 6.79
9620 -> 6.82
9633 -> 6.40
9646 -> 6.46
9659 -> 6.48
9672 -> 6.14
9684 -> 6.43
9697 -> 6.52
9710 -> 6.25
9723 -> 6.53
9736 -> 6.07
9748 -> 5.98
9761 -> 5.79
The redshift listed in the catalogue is 0.272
